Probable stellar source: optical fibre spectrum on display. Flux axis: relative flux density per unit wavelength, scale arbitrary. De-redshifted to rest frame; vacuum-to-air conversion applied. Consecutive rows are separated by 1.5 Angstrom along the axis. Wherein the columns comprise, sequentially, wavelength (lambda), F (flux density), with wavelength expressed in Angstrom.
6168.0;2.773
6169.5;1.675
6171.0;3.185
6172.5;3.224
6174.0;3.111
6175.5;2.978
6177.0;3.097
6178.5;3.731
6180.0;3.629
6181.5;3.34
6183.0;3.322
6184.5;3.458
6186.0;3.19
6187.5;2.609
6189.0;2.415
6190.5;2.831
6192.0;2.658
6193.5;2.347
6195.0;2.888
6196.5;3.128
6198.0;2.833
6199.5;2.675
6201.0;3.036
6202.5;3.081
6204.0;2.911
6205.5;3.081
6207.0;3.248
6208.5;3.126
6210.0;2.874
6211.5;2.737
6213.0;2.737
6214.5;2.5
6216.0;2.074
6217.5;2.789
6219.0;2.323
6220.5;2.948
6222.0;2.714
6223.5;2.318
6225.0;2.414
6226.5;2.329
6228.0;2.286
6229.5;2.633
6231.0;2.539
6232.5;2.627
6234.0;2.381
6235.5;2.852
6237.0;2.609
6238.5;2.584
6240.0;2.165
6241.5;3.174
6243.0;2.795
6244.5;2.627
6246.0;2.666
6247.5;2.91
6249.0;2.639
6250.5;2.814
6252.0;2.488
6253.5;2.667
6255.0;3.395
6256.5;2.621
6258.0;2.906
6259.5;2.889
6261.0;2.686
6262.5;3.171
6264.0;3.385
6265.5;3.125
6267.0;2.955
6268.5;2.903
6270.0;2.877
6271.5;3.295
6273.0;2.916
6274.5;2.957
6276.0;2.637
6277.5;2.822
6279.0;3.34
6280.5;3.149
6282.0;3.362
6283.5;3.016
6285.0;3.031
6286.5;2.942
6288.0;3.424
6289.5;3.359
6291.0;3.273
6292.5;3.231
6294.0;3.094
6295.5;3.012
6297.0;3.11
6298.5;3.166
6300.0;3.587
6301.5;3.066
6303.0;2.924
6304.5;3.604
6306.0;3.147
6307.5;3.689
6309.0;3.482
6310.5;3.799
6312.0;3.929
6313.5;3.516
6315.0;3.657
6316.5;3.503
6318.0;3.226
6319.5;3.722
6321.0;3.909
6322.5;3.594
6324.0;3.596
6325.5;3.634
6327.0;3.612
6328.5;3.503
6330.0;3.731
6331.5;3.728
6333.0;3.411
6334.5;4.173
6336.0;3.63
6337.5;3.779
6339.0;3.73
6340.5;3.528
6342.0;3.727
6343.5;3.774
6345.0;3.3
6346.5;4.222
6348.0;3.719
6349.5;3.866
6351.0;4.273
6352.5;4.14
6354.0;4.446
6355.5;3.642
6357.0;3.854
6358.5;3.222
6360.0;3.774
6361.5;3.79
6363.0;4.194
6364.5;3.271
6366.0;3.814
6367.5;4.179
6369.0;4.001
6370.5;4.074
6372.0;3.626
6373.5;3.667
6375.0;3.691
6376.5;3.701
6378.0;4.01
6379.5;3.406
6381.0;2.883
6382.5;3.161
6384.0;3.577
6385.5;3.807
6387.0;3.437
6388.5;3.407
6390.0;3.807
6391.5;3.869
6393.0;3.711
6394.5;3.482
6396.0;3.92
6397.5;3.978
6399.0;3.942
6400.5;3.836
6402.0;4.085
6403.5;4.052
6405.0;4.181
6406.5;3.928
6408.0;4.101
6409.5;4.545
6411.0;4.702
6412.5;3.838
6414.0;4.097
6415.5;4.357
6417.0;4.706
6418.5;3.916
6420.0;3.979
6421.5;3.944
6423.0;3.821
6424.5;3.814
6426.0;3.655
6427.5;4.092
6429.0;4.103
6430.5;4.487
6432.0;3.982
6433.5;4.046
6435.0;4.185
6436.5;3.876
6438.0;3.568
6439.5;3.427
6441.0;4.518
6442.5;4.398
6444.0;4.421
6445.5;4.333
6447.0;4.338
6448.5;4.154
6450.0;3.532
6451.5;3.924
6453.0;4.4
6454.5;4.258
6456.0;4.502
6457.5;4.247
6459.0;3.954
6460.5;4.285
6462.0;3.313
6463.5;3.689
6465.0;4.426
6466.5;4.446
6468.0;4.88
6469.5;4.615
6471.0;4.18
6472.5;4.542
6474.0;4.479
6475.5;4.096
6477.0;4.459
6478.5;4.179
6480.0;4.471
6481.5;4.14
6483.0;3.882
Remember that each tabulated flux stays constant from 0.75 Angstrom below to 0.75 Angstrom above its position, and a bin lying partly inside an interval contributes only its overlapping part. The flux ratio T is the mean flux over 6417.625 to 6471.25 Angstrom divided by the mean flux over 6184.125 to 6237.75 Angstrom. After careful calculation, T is 1.5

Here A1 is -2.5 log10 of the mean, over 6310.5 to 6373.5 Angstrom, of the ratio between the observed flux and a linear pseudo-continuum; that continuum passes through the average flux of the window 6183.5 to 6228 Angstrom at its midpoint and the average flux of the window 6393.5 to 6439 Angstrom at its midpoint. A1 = -0.05 mag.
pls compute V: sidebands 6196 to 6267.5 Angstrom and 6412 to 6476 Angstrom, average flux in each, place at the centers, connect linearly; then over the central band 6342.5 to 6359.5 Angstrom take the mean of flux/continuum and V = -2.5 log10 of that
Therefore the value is -0.10 mag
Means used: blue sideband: 2.76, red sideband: 4.14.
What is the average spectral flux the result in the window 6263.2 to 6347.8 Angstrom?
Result 3.39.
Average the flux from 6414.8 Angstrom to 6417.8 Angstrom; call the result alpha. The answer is 4.52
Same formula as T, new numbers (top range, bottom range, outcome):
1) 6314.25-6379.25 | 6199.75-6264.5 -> 1.37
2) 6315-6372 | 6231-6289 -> 1.30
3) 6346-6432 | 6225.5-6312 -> 1.31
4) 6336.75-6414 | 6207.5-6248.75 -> 1.46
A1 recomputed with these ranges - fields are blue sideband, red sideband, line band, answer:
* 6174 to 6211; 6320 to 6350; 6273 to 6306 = 0.113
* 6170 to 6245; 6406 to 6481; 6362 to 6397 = 0.033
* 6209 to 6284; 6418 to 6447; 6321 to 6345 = -0.096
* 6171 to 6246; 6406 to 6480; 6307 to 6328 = -0.058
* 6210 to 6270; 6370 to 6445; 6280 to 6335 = -0.076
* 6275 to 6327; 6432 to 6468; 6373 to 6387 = 0.063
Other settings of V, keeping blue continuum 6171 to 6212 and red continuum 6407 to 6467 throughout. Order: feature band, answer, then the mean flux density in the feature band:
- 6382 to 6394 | 0.084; 3.6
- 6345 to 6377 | -0.023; 3.85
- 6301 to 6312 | 0.032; 3.43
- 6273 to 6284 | 0.127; 3.03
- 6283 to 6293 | 0.087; 3.19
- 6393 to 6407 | 0.006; 3.92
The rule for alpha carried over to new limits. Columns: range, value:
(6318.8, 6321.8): 3.81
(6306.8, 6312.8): 3.72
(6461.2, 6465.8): 3.82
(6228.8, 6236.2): 2.6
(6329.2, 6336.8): 3.73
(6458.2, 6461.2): 4.12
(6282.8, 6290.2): 3.15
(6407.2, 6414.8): 4.26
